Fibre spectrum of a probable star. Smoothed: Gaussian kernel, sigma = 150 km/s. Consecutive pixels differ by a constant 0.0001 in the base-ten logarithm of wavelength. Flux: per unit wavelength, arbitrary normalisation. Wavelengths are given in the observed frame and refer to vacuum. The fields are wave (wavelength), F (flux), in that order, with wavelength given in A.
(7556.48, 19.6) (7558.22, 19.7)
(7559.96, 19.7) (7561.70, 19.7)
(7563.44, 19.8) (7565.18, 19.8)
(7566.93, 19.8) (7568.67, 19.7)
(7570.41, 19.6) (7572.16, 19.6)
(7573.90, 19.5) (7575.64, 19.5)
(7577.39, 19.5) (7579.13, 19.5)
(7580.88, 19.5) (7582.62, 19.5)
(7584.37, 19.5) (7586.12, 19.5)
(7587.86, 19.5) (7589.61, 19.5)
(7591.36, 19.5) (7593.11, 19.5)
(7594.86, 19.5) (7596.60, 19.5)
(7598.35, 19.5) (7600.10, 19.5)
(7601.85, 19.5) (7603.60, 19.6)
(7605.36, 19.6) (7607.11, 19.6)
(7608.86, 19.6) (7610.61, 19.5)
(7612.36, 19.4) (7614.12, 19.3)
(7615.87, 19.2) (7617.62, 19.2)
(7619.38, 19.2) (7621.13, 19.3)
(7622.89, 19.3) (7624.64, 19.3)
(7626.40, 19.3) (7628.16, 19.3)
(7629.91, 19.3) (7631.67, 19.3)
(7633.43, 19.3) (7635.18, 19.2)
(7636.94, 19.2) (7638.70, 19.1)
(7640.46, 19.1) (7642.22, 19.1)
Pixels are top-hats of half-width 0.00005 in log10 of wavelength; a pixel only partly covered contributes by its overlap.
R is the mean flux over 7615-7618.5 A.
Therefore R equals 19.2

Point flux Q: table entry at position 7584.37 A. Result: 19.5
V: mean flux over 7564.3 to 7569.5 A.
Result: 19.8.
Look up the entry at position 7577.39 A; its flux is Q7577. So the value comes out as 19.5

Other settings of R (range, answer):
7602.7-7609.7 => 19.6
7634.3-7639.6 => 19.2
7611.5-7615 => 19.3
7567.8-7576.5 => 19.6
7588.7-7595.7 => 19.5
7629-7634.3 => 19.3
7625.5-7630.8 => 19.3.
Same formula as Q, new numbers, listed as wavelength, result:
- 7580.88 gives 19.5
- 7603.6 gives 19.6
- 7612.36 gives 19.4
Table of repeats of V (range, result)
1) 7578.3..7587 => 19.5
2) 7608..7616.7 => 19.4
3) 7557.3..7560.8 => 19.7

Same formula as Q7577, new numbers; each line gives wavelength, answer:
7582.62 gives 19.5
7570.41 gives 19.6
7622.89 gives 19.3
